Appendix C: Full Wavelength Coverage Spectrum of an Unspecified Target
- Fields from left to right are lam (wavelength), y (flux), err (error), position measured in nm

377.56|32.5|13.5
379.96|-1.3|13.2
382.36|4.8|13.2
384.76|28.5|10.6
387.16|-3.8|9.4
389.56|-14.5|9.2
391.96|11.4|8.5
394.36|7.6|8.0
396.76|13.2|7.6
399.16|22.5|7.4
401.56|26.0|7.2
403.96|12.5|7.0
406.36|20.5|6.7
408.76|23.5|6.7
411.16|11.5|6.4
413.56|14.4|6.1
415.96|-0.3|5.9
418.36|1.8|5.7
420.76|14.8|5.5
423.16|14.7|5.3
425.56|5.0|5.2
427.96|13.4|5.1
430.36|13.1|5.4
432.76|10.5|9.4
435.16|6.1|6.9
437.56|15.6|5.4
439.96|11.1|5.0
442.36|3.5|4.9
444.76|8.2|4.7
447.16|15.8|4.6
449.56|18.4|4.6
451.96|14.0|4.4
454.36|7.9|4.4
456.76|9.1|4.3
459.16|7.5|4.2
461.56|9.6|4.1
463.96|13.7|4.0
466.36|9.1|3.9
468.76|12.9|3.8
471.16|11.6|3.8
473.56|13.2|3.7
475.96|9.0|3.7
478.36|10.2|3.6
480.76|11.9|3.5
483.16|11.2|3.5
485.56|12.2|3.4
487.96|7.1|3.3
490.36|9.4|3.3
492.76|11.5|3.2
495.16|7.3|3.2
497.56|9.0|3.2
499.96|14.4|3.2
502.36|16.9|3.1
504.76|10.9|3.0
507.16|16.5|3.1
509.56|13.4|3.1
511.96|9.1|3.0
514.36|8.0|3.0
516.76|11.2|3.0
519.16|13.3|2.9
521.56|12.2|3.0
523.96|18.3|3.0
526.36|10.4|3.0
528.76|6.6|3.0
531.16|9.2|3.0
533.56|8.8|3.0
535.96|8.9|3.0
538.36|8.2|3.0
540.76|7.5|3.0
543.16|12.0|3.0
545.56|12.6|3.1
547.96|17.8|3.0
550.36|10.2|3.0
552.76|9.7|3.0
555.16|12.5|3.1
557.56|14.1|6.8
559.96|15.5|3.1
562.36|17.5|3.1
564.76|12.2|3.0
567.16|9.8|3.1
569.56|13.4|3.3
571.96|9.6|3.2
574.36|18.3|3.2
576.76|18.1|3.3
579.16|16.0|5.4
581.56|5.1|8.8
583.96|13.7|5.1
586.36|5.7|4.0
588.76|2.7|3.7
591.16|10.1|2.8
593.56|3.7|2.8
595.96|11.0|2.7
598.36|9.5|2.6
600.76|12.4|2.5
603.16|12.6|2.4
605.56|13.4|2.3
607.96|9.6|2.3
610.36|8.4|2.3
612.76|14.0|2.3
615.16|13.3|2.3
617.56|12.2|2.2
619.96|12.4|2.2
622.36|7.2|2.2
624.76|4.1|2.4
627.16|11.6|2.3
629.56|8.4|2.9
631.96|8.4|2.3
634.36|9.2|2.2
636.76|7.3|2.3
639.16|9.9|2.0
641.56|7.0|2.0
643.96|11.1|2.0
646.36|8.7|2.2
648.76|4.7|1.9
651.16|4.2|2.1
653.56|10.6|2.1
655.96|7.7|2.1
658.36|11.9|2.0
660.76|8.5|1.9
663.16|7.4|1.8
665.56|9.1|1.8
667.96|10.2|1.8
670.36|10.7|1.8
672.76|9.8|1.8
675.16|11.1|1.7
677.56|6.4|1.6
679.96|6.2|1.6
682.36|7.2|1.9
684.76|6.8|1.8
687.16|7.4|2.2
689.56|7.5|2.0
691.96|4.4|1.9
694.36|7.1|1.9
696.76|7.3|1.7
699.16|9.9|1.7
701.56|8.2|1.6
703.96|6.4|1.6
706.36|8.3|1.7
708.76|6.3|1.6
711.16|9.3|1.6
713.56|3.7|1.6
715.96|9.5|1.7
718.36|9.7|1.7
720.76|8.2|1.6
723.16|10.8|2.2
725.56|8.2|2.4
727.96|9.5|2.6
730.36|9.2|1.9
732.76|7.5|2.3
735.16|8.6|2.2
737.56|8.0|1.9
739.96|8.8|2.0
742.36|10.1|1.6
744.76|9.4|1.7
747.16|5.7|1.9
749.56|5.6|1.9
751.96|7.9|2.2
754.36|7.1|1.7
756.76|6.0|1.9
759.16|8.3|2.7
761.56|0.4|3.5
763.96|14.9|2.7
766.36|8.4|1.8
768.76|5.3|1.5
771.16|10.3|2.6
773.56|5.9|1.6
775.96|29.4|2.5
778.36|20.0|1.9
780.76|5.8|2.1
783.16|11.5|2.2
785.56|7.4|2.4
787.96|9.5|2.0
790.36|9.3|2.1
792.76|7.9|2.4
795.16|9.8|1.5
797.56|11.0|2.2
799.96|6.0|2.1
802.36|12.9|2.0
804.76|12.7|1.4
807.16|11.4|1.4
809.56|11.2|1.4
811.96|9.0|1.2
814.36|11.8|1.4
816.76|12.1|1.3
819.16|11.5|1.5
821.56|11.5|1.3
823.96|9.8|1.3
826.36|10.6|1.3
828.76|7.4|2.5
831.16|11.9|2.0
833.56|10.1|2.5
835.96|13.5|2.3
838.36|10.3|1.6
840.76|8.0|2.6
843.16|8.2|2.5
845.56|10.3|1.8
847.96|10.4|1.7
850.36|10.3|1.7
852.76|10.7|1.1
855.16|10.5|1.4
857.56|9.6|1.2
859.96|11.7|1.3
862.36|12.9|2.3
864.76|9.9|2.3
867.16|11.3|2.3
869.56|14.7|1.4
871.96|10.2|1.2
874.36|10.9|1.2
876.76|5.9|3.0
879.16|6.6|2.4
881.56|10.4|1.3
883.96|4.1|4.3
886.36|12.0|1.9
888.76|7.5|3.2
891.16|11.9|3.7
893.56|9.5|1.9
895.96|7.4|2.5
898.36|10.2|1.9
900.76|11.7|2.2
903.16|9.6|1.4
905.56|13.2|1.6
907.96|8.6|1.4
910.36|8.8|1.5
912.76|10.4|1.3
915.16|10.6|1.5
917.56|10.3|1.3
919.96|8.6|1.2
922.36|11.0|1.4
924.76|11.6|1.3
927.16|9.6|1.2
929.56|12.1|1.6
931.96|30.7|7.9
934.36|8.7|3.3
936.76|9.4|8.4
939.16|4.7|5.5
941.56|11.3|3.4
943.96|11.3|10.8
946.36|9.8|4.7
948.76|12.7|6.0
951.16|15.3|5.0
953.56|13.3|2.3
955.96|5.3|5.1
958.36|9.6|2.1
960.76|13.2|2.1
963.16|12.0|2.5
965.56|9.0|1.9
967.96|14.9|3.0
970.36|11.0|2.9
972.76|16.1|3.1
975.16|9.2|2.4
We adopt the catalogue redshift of 1.08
